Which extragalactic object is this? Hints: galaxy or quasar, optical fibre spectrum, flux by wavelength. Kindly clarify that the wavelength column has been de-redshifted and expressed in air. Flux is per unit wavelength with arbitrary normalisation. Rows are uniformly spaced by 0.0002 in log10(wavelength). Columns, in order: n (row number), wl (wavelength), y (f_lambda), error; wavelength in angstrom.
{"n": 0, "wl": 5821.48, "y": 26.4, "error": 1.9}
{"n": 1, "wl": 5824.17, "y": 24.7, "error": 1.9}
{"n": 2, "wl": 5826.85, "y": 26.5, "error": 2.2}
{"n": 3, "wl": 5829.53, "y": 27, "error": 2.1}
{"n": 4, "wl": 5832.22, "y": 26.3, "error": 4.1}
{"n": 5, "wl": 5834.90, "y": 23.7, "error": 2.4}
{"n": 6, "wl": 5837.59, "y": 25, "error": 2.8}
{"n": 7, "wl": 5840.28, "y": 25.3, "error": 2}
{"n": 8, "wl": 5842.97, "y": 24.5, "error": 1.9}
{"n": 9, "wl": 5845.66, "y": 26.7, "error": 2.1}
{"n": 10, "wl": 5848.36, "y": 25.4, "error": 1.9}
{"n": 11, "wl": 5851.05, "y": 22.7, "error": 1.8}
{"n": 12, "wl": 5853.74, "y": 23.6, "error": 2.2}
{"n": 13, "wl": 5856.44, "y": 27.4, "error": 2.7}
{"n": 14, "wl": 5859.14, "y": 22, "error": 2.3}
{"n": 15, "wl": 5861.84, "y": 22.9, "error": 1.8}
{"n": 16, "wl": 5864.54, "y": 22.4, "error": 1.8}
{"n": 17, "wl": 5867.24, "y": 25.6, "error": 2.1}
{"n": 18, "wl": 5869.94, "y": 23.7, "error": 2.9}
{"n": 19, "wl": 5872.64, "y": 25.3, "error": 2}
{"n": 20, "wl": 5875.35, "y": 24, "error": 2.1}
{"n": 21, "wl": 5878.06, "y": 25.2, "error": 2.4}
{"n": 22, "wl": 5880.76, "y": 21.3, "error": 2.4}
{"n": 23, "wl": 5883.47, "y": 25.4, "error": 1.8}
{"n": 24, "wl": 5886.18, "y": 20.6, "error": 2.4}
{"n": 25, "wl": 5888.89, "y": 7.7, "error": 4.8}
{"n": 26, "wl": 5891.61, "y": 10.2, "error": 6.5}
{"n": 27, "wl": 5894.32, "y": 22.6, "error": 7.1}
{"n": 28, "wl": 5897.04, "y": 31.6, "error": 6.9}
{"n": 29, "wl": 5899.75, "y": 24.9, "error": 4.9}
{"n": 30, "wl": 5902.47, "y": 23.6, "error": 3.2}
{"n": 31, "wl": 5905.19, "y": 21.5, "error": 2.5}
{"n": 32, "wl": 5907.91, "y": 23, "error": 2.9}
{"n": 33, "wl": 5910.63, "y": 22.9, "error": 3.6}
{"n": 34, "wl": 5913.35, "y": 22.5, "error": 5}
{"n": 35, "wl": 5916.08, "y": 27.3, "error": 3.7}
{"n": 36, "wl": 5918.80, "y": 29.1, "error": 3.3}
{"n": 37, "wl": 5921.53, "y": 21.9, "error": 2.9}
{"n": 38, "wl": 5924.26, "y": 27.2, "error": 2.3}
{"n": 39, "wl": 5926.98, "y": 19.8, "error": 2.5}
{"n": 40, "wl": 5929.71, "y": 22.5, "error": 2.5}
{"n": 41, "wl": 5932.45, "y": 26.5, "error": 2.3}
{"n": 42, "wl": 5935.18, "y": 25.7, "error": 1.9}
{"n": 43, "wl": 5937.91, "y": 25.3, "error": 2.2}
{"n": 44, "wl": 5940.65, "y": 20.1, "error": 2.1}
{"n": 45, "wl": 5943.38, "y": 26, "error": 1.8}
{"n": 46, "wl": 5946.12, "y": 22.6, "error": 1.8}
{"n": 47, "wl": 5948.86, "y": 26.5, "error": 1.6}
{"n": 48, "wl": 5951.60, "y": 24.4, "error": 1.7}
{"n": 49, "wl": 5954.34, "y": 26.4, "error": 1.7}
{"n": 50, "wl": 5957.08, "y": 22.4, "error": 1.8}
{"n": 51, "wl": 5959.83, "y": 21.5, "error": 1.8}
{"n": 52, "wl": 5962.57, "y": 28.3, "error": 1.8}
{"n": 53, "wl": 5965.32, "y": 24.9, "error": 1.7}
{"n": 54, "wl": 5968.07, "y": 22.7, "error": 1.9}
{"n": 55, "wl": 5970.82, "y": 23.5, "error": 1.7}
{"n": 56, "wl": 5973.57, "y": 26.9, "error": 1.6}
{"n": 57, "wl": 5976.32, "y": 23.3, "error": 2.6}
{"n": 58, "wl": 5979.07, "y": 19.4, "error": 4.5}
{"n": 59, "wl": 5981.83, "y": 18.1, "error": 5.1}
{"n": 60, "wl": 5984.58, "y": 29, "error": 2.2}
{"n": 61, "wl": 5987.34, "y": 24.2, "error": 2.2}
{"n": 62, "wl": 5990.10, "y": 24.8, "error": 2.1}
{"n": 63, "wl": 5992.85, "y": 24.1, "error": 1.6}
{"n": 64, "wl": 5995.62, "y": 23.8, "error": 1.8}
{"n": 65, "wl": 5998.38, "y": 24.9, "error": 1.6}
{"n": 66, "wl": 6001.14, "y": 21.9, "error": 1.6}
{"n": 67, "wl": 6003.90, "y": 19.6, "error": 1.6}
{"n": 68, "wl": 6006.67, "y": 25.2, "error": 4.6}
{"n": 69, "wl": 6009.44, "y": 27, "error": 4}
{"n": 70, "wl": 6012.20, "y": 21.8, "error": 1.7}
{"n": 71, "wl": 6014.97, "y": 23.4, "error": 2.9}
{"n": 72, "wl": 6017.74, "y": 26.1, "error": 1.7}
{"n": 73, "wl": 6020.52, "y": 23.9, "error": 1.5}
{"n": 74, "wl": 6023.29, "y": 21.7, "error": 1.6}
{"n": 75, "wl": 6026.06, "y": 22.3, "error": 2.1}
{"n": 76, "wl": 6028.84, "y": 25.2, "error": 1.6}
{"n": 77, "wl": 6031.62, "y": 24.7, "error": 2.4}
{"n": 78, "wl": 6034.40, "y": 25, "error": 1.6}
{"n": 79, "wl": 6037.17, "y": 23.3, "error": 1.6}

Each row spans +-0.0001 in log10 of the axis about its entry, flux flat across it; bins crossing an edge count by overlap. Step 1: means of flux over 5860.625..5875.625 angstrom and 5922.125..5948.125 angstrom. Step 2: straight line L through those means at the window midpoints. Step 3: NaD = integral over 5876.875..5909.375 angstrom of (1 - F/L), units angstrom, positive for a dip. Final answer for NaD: 3.4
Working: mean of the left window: 24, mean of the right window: 24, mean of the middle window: 21.5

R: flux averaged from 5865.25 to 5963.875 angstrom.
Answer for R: 23.5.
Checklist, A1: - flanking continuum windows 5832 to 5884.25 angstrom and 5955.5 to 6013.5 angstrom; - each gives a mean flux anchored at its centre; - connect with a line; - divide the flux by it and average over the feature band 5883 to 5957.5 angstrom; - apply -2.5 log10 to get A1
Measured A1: 0.04 mag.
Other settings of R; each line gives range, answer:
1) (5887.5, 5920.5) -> 22.2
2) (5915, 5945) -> 24.6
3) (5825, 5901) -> 23.6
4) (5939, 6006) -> 23.7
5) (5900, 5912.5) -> 22.9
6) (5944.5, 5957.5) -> 24.6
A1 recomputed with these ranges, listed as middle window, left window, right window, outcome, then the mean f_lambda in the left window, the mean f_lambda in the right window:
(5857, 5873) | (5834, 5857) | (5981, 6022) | 0.04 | 24.9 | 23.9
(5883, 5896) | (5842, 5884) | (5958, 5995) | 0.38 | 24.2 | 23.9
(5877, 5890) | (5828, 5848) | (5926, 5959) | 0.23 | 25.5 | 24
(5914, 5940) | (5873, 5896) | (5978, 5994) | -0.16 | 20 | 23.3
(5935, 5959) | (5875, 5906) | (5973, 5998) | -0.07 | 21.5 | 23.7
